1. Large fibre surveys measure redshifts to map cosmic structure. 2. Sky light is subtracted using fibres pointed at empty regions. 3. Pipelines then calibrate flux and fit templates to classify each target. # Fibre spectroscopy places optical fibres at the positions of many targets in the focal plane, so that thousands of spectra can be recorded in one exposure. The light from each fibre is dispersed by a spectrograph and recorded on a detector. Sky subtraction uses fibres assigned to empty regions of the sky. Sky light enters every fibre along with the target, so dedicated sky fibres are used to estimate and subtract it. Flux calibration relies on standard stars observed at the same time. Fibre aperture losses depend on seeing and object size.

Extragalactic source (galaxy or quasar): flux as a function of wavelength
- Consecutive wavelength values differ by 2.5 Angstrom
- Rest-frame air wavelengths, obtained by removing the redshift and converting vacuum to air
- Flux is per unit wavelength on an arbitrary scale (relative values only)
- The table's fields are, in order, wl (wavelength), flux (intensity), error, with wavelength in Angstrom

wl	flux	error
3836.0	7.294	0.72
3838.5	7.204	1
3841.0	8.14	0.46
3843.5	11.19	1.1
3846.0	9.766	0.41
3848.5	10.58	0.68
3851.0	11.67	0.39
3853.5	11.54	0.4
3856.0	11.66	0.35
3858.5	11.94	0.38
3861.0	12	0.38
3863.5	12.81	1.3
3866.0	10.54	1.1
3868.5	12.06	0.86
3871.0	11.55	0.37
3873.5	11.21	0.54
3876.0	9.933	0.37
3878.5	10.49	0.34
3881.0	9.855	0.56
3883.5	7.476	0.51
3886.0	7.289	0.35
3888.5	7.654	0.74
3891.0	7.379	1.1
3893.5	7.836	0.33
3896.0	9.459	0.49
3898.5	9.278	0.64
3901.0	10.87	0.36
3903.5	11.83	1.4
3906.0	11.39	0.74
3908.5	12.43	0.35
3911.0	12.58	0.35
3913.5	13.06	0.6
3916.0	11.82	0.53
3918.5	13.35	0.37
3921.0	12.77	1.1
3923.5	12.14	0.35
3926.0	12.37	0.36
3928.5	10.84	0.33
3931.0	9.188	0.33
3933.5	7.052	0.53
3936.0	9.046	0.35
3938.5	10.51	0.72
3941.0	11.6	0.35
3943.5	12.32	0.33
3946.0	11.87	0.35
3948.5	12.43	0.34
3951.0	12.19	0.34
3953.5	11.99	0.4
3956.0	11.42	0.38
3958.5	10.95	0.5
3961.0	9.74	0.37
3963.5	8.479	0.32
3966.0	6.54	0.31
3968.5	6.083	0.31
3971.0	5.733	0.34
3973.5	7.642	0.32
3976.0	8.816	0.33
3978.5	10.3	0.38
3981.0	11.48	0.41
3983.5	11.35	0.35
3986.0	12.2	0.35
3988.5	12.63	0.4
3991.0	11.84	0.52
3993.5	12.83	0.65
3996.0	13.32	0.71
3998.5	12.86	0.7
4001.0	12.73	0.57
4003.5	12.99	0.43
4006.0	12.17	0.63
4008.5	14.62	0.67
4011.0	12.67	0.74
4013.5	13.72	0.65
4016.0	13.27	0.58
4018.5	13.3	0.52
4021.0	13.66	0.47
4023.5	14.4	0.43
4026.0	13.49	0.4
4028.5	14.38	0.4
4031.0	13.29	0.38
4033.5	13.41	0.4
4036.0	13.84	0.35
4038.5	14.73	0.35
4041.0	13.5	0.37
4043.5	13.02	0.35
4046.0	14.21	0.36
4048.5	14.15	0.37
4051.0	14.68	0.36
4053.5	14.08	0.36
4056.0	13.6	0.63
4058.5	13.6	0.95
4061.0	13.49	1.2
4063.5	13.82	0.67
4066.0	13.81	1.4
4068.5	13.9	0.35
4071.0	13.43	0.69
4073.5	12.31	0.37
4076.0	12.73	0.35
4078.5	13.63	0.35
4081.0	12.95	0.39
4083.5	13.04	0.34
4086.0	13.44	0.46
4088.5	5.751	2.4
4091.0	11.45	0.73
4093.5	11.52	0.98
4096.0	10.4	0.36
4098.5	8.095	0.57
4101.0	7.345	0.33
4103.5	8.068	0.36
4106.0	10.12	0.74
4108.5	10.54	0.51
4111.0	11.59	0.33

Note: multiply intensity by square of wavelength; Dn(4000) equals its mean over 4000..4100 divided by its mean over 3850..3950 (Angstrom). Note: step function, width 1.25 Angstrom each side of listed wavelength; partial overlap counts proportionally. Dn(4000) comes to 1.3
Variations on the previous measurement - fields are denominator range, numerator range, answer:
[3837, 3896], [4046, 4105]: 1.34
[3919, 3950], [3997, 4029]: 1.26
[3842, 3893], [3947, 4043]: 1.22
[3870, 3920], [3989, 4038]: 1.37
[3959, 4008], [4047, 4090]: 1.29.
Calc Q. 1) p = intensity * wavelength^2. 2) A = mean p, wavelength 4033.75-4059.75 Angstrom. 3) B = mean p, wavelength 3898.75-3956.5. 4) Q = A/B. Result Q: 1.29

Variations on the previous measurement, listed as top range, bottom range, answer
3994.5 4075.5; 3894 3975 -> 1.35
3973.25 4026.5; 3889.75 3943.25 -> 1.20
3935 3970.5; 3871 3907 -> 1.12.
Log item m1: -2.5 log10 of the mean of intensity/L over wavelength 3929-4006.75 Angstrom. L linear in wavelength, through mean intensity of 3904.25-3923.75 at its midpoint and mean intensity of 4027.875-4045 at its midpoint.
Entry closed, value 0.218 mag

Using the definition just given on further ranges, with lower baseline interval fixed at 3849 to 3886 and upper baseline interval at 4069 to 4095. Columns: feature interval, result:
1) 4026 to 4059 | -0.17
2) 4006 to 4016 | -0.15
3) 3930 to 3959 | 0.04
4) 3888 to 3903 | 0.23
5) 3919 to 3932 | -0.04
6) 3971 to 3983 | 0.23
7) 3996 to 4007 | -0.10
